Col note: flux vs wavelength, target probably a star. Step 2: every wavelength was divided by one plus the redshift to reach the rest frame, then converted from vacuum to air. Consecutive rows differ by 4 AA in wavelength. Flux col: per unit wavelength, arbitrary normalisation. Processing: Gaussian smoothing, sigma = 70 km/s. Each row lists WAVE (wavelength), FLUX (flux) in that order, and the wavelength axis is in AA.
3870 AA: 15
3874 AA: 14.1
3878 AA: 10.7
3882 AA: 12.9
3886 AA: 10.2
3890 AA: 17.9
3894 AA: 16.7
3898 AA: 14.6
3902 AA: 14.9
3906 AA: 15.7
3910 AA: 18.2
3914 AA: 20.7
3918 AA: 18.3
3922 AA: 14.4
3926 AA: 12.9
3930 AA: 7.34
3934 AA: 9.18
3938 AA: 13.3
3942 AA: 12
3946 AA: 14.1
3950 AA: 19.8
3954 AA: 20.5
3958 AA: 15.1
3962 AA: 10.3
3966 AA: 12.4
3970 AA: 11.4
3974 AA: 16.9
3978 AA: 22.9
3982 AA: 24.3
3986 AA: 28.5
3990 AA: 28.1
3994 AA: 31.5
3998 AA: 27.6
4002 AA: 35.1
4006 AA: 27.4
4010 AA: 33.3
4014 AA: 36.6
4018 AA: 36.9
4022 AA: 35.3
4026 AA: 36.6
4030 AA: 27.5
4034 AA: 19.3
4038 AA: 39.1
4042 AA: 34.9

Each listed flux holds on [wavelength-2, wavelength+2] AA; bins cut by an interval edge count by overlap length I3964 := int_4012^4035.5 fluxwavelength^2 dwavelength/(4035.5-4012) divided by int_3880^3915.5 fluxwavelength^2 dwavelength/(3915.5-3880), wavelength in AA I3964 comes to 2.2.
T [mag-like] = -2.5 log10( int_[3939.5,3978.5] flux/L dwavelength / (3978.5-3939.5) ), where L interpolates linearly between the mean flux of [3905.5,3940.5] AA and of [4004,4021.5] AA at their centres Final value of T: 0.40 mag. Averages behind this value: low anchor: 14.4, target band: 15.2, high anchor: 33.7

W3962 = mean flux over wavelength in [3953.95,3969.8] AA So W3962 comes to 13.5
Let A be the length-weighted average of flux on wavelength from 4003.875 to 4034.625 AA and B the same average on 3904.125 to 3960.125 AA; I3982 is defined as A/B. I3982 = 2.1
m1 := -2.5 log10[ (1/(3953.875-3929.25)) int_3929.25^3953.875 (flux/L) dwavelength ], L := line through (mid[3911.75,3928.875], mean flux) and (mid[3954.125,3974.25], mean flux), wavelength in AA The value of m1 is 0.10 mag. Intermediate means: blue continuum 16.1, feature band 13.5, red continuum 13.6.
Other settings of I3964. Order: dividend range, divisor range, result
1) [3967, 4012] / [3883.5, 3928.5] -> 1.71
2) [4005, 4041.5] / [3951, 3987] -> 1.89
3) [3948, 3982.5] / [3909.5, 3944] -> 1.23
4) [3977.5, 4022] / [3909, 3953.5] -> 2.16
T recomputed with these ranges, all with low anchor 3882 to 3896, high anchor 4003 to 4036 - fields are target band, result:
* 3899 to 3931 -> 0.151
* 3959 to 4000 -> 0.257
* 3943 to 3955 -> 0.281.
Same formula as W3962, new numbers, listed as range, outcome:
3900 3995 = 17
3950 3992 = 19.1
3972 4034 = 29.6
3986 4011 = 30.2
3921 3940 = 11.3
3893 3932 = 15.3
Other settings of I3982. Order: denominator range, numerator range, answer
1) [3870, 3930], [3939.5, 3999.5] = 1.31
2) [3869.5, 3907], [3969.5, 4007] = 1.82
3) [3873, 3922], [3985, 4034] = 2.05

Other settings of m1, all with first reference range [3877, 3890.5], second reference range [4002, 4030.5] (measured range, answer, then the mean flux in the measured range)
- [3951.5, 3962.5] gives 0.44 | 16.2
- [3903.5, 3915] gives -0.07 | 17.8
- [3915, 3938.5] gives 0.43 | 12.9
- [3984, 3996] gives 0.01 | 29.4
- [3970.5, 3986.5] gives 0.28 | 21.5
